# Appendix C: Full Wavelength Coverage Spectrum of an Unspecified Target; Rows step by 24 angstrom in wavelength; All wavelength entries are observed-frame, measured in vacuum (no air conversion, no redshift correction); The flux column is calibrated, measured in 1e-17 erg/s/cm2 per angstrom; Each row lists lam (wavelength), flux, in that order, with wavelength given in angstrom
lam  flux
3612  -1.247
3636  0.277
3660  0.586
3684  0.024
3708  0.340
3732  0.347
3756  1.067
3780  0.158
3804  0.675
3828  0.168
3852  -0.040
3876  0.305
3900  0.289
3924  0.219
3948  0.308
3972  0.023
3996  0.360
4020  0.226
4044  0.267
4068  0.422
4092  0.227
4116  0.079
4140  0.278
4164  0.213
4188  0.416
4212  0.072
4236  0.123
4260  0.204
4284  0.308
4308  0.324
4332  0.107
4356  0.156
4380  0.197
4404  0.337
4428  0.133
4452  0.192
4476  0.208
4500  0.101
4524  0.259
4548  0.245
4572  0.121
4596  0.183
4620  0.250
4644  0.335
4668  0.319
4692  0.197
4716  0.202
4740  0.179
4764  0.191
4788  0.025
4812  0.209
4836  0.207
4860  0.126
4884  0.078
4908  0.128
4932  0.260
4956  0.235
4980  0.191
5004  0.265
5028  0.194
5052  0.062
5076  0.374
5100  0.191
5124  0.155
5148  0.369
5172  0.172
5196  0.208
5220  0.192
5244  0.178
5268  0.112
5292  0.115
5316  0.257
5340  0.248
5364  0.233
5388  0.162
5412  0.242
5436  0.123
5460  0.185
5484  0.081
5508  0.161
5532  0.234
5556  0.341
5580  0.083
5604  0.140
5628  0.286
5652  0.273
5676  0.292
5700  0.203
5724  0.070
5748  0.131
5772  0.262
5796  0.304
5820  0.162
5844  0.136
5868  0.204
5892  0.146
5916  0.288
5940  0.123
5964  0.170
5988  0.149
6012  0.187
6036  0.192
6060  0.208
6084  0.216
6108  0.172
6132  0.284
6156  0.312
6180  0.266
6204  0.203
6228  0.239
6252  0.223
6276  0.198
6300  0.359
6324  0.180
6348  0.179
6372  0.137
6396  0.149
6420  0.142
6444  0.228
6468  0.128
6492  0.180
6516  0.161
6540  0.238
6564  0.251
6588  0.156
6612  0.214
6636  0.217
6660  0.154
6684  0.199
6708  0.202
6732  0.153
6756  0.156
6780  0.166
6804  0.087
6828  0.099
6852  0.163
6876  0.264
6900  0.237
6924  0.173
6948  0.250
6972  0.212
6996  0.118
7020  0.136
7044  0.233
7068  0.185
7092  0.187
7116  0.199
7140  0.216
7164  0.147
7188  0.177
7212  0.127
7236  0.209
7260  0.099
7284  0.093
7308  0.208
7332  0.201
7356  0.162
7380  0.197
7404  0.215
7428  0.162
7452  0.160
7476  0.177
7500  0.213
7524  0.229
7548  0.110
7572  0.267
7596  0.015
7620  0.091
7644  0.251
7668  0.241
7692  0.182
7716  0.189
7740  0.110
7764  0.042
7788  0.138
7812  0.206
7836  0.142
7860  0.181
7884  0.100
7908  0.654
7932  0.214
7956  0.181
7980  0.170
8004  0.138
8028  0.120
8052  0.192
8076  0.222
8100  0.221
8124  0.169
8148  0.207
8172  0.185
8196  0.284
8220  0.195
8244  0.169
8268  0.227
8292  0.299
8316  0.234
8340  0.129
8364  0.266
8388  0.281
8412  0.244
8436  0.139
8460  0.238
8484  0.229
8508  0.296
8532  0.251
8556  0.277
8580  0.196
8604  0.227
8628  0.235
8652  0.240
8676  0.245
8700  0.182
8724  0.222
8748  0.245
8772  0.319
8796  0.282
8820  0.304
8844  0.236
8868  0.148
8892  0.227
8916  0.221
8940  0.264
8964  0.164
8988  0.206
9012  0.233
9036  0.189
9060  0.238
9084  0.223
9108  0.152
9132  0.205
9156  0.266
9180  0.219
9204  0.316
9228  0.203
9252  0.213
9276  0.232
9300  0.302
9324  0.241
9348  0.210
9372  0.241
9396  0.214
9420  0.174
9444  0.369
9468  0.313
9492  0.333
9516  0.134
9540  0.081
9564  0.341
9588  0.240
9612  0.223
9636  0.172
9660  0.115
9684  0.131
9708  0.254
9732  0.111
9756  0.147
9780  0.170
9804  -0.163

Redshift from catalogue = 1.12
